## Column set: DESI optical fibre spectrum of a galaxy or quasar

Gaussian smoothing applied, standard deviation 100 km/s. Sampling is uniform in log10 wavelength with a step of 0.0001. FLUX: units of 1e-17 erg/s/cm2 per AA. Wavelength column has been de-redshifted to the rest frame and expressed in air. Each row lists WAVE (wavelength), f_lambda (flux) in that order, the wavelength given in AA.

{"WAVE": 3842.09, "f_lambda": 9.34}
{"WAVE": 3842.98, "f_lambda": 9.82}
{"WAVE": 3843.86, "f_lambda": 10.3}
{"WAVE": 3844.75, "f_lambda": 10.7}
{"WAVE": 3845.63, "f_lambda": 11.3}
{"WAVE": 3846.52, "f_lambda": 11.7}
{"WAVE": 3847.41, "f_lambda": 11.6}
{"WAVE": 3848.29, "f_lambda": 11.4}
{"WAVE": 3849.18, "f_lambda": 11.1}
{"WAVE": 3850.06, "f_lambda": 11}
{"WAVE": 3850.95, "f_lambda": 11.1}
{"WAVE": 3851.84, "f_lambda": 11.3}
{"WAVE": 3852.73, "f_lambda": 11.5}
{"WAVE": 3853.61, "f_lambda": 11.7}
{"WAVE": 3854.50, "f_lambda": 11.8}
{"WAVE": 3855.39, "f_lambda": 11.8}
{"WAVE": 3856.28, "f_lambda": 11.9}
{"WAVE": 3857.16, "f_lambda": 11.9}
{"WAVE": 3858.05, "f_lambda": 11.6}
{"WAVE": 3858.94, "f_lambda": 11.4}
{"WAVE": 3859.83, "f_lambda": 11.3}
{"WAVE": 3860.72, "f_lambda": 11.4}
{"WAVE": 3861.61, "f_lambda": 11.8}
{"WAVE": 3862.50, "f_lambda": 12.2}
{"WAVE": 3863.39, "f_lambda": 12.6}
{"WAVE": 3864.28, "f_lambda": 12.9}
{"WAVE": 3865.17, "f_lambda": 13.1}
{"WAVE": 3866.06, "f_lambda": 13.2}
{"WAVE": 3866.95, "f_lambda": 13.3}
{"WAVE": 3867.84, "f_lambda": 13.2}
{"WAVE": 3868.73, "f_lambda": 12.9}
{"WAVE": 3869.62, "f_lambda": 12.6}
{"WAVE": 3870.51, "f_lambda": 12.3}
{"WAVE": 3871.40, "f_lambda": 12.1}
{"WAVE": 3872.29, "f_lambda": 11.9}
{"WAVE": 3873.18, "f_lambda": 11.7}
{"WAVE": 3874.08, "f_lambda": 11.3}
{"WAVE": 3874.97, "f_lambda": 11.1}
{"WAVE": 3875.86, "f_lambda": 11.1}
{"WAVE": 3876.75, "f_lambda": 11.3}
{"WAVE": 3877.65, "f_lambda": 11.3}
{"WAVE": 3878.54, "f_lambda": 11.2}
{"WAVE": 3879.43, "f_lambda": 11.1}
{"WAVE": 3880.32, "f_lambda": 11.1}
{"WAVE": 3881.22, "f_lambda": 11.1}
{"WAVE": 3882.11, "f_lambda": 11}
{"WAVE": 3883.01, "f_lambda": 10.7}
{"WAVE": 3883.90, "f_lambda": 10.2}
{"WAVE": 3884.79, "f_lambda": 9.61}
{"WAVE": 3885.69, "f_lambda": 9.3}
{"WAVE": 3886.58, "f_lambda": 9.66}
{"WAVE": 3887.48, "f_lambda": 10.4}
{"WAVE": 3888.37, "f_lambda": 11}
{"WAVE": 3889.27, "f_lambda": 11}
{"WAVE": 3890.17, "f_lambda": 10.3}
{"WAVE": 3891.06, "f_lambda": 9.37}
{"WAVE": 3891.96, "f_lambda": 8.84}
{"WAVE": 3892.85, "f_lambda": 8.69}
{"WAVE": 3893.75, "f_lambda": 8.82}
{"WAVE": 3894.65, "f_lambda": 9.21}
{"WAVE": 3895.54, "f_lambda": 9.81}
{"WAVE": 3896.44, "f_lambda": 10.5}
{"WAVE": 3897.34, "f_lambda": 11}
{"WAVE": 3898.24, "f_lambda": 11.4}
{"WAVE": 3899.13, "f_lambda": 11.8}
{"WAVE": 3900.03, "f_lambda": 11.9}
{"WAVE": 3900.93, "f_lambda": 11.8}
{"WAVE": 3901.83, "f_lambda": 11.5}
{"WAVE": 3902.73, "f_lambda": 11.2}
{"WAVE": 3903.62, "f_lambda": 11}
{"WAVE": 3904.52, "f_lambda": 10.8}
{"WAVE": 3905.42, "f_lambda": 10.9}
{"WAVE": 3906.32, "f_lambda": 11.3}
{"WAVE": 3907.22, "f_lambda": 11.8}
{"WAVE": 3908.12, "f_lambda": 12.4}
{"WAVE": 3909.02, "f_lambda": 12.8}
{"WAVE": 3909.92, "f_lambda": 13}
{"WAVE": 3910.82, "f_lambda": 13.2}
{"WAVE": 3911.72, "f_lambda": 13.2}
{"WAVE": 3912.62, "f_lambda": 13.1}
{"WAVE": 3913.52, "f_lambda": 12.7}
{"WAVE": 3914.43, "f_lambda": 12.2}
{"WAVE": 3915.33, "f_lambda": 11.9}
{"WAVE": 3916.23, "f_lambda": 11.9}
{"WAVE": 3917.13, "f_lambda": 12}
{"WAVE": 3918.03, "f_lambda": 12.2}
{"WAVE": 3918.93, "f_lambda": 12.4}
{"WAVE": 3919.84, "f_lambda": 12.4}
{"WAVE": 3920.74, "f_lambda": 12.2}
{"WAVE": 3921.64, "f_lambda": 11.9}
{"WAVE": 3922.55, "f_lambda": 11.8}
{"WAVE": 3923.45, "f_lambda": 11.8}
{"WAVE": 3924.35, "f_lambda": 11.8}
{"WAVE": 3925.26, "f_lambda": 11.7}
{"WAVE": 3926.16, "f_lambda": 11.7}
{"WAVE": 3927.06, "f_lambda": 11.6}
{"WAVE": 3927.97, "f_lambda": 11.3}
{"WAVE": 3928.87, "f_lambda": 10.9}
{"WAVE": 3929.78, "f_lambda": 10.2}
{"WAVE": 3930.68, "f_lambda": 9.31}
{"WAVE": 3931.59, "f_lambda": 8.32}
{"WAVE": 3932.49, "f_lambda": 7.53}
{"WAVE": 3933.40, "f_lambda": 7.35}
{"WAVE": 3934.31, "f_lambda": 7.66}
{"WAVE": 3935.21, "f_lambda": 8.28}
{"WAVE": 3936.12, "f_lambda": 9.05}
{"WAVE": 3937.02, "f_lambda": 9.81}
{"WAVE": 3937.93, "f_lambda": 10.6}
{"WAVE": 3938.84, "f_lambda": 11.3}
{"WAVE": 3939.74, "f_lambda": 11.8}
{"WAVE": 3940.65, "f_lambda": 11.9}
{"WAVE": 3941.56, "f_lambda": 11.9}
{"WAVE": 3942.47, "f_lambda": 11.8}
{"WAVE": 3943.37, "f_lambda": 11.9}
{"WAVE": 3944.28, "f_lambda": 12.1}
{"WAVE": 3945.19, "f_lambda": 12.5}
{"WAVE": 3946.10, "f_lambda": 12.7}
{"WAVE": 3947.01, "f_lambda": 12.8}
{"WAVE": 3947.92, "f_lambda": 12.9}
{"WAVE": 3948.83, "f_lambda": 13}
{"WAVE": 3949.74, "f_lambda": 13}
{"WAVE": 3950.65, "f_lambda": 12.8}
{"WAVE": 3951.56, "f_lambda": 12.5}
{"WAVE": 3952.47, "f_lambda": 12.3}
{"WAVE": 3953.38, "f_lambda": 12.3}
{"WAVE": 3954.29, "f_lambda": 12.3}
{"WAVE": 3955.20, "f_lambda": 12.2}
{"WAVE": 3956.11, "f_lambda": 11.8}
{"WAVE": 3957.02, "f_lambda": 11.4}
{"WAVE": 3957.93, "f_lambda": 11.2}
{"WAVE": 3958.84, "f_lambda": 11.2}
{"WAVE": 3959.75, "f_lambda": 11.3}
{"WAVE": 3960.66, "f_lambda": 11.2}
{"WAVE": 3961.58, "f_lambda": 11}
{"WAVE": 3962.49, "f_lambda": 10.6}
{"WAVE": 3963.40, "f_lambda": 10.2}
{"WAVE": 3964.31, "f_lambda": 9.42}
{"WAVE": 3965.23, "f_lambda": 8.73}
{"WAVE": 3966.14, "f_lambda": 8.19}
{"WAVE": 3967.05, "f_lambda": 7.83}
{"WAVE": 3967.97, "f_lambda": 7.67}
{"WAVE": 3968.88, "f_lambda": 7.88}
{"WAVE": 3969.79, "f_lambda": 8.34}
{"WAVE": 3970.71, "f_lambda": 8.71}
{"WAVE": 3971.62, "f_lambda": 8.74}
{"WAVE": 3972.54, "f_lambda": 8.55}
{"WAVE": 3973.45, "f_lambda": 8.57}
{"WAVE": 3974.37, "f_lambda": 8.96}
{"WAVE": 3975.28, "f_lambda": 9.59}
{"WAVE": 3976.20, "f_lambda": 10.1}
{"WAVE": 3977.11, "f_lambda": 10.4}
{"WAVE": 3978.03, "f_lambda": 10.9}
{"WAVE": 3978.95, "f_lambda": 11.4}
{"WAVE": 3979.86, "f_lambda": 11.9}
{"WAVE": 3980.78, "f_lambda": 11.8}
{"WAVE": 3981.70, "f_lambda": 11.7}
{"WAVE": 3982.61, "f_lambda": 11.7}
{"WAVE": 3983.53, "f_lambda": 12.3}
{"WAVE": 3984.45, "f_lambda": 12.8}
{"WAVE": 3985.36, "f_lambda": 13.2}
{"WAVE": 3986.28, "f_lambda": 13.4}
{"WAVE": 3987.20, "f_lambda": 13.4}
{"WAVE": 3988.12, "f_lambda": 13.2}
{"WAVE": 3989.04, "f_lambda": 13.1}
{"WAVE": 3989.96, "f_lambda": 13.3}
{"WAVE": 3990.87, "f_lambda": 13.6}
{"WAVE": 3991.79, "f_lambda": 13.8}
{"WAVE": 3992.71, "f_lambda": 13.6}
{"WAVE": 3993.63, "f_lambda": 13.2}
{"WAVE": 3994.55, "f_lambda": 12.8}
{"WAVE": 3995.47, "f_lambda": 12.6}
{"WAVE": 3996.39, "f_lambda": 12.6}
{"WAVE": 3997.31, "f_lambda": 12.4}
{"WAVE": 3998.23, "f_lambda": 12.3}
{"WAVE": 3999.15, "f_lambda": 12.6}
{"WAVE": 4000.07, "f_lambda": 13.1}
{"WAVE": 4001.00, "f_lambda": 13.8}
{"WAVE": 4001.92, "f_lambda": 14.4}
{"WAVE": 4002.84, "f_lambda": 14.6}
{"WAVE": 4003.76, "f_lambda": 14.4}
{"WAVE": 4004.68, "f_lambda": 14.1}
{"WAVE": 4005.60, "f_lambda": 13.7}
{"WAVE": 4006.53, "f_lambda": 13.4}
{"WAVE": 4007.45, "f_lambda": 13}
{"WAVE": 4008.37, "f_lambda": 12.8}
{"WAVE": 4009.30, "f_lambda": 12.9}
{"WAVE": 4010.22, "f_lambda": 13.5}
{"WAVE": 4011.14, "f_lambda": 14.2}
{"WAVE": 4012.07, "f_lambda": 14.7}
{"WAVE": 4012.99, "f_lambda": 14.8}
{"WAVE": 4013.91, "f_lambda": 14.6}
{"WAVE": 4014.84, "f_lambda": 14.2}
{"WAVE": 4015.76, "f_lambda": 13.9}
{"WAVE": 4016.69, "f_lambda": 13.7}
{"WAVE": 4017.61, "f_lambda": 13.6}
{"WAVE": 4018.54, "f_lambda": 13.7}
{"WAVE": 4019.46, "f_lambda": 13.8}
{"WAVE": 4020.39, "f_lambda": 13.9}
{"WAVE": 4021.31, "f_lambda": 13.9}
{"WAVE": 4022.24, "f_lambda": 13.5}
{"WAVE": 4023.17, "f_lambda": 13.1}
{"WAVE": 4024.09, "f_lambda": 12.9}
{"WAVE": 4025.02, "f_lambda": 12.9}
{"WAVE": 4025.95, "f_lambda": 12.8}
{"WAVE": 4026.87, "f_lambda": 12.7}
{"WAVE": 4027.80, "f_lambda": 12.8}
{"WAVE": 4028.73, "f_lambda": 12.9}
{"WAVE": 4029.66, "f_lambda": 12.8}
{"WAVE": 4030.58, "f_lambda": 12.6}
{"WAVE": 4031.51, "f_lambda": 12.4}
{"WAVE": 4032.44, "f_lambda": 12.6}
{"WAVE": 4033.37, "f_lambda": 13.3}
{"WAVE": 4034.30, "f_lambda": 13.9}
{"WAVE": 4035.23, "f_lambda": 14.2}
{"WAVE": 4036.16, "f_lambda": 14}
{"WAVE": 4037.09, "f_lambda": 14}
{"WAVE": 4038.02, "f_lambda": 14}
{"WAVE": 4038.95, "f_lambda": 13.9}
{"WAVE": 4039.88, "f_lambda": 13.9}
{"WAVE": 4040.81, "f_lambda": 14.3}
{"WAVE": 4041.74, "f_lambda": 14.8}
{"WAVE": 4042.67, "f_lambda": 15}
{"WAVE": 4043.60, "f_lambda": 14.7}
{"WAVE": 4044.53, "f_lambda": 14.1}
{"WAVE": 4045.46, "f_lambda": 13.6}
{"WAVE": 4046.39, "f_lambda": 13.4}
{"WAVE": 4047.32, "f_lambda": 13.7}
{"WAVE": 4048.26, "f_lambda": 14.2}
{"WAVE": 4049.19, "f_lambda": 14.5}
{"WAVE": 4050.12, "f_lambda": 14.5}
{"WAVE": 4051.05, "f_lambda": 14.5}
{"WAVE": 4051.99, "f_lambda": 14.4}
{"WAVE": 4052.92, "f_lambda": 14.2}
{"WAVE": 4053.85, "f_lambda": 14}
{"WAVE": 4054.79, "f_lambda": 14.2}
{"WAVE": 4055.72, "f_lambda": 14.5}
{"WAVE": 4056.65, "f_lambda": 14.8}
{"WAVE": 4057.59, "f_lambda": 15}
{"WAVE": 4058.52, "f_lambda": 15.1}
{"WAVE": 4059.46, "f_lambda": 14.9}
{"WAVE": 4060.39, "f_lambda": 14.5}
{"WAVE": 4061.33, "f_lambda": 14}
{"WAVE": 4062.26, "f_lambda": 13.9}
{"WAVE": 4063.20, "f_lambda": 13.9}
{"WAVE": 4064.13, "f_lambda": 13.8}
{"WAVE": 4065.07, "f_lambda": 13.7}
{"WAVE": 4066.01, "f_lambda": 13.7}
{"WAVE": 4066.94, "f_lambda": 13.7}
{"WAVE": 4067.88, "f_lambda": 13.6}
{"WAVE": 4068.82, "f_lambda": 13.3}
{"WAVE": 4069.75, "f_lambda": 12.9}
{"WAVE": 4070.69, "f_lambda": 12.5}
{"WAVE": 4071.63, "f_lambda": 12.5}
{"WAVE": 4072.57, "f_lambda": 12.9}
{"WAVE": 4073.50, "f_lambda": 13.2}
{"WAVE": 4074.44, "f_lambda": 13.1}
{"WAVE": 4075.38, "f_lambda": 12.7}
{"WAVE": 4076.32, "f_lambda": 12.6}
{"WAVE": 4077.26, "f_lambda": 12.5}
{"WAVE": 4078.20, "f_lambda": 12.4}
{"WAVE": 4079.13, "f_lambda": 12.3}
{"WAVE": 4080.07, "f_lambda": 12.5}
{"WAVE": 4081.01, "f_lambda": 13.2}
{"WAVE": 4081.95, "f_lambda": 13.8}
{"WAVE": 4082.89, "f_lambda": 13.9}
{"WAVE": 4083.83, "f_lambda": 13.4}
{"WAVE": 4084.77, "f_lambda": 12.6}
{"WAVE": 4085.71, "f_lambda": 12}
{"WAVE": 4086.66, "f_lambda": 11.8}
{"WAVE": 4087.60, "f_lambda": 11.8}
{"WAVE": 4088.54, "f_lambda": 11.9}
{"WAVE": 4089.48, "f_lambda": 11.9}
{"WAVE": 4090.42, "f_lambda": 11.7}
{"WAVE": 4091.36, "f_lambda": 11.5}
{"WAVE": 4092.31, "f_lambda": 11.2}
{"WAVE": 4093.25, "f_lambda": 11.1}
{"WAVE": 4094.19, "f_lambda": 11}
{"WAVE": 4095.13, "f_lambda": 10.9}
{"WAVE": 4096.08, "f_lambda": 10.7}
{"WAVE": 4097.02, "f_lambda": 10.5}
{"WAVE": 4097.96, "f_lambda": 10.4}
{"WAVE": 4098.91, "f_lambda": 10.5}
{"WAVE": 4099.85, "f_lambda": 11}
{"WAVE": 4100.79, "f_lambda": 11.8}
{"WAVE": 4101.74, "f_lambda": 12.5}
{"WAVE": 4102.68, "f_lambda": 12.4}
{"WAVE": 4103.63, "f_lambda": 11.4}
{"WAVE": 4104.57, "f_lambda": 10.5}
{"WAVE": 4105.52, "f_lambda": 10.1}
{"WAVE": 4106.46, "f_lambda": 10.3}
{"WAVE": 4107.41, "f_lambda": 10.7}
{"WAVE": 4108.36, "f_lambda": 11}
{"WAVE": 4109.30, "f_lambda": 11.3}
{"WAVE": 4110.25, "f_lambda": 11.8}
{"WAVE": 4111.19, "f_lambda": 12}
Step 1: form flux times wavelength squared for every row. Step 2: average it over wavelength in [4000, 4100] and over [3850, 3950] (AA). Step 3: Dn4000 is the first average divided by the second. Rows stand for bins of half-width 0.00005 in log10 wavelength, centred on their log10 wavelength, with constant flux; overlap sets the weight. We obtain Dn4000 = 1.27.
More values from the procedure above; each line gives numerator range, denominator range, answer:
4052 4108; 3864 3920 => 1.21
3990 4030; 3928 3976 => 1.32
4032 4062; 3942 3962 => 1.23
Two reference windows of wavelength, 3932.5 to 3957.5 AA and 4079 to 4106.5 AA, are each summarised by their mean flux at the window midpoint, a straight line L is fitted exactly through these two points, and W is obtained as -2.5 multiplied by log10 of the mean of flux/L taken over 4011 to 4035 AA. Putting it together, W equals -0.17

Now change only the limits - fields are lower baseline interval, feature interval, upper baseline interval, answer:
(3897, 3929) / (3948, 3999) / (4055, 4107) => 0.07 mag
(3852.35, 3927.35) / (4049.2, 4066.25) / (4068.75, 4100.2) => -0.19 mag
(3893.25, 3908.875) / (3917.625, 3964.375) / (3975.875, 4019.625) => 0.06 mag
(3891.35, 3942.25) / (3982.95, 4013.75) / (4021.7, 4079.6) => -0.06 mag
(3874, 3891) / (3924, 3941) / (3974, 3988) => 0.11 mag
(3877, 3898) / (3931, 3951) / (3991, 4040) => 0.07 mag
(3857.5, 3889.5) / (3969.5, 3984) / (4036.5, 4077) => 0.25 mag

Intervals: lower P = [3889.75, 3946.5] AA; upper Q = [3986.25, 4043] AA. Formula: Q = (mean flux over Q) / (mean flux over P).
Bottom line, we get 1.2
